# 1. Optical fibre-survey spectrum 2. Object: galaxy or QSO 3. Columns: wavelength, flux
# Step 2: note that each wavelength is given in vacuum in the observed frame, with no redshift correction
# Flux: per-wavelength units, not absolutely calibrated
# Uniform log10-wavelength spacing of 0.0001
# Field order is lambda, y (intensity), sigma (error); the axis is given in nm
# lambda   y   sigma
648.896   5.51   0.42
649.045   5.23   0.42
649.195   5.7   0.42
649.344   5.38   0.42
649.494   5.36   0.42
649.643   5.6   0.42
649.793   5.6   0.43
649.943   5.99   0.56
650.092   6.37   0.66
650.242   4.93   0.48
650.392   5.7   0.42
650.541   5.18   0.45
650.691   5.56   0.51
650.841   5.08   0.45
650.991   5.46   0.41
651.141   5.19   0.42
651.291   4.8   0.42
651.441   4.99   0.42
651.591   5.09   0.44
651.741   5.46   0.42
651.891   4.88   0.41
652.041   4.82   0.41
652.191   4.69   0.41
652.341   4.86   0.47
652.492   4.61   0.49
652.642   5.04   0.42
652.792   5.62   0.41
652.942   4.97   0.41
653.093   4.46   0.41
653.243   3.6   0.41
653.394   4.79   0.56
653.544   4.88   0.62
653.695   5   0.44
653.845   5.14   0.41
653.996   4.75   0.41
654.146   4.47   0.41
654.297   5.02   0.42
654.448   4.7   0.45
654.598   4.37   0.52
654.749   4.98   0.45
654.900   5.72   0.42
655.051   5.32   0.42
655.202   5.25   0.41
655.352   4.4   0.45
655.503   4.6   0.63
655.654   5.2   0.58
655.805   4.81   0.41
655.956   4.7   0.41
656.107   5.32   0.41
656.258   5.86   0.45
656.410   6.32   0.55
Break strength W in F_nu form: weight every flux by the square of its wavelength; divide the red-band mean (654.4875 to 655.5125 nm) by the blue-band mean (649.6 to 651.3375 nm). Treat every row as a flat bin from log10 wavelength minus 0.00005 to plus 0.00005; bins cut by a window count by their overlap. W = 0.92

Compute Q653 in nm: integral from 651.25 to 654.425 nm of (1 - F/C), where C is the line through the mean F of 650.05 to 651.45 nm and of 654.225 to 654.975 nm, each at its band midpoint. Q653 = 0.167 nm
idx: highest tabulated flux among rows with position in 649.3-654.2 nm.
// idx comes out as 6.37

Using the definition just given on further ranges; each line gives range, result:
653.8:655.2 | 5.72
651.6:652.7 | 5.46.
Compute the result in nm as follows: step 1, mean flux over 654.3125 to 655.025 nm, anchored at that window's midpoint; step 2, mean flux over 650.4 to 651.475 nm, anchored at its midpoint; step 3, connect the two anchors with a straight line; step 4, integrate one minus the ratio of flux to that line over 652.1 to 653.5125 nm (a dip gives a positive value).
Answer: 0.10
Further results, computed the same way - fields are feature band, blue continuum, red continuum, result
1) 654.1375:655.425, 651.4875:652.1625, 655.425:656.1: -0.01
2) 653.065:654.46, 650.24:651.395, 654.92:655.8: 0.11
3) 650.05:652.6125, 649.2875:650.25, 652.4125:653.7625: 0.05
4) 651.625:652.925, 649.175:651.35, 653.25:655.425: 0.04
